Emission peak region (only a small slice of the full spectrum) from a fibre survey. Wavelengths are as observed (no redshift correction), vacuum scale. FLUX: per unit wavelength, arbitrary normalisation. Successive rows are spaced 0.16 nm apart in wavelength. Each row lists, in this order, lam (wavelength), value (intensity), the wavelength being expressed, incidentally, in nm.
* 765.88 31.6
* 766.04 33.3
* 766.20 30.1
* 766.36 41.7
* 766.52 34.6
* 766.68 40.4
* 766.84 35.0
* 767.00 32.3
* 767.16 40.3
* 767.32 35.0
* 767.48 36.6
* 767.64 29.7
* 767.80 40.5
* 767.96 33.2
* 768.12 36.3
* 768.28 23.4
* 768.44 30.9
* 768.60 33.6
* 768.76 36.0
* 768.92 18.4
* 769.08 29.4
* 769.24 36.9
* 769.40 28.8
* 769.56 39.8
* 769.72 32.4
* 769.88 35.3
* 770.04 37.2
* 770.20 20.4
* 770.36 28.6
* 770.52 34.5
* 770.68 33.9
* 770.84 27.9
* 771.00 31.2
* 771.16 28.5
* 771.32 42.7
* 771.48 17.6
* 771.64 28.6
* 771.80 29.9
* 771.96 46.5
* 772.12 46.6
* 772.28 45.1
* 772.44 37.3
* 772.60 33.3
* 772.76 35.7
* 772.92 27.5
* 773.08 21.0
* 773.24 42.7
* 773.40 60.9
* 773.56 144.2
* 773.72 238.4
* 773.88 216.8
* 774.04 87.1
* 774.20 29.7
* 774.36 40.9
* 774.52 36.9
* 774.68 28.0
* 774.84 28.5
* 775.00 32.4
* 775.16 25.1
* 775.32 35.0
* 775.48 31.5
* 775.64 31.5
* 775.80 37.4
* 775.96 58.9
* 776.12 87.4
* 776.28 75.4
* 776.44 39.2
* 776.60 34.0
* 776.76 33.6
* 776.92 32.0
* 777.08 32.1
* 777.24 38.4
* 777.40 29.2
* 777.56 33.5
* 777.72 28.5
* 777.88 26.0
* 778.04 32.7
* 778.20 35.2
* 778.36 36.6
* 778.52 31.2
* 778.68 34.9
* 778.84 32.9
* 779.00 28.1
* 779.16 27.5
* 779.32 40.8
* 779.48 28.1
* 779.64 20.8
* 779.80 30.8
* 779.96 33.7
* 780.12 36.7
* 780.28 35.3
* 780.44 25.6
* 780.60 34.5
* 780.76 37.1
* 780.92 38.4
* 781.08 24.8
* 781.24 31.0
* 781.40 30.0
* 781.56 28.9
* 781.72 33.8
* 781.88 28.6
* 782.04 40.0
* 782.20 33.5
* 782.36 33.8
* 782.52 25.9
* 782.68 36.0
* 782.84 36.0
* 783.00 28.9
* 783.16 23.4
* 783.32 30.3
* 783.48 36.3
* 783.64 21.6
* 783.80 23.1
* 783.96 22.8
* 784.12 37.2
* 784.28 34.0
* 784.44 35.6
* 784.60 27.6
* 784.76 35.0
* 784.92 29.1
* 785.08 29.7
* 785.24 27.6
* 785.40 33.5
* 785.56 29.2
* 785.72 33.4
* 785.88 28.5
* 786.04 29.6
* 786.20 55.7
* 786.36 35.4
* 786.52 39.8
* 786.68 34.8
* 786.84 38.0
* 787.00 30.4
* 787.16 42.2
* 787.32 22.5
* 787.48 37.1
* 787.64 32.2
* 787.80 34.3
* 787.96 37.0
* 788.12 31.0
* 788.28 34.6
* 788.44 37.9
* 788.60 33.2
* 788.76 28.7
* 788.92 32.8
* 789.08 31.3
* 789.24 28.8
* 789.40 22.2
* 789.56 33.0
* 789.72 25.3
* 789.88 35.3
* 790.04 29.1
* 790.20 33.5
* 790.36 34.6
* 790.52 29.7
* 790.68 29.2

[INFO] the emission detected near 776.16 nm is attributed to [N II] 6583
